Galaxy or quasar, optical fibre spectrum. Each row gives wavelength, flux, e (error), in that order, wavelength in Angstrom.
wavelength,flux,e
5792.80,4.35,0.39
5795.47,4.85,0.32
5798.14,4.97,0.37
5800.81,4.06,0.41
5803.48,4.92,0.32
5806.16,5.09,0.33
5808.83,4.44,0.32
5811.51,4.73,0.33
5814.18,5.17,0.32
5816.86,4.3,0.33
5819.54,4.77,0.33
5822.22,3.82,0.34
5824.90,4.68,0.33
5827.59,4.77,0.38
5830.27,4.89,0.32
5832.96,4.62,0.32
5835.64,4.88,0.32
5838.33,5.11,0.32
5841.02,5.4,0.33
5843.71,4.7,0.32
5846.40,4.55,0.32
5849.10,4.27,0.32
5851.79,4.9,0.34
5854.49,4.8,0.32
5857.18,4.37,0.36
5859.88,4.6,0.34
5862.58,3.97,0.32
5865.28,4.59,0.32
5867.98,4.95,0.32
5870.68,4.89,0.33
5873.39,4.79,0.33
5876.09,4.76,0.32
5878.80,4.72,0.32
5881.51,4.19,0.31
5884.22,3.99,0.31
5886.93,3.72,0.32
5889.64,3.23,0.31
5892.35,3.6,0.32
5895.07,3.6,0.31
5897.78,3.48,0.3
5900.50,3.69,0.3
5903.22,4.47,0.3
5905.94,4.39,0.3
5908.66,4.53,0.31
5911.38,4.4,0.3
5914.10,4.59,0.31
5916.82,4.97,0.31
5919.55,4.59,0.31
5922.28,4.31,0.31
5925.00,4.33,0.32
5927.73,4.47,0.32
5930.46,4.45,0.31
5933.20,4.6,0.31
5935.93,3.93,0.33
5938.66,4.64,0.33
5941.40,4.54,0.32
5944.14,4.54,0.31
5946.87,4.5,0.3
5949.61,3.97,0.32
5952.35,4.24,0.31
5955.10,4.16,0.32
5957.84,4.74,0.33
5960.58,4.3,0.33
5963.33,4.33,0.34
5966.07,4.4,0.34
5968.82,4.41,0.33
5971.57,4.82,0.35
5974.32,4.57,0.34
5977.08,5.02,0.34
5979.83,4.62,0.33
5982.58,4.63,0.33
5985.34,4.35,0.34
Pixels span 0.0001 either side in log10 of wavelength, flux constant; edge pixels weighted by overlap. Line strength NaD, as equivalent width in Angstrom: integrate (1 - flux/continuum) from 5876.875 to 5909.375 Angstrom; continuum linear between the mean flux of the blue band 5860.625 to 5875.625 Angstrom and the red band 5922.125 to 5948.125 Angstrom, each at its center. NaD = 4.2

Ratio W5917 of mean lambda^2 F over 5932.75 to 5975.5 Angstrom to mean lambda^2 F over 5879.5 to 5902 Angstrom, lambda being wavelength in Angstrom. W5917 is 1.21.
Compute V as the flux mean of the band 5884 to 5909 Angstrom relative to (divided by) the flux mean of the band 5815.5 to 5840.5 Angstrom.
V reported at 0.82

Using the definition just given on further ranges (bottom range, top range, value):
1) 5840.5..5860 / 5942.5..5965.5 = 0.93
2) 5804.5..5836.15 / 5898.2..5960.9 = 0.94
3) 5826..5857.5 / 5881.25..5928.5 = 0.86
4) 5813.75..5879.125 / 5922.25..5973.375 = 0.94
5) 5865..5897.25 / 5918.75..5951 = 1.04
